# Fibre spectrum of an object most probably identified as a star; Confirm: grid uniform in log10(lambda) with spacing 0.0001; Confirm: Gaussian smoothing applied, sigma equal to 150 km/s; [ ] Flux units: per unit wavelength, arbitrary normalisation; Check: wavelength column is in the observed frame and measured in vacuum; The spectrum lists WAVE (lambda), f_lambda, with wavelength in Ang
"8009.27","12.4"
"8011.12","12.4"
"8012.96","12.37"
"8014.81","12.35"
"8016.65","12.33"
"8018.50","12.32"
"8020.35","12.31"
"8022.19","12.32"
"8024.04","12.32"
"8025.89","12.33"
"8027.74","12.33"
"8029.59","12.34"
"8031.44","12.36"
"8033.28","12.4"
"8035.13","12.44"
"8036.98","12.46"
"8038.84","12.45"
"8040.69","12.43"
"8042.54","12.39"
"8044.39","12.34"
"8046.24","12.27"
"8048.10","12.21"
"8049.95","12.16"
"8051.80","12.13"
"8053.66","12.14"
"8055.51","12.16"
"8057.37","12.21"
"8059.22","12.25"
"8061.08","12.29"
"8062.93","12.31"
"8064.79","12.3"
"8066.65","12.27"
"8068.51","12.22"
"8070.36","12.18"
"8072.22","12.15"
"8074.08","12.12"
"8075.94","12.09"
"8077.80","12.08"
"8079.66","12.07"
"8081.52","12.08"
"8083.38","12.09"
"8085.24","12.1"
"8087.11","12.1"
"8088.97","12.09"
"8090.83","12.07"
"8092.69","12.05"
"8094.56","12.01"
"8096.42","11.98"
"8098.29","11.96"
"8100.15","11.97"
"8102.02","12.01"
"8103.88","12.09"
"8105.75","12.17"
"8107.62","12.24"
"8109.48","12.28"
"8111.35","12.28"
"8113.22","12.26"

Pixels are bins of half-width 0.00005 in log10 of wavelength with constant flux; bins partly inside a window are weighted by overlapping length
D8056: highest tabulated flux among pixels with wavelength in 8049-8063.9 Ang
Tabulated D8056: 12.31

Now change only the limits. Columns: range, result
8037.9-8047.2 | 12.45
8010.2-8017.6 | 12.4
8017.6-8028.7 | 12.33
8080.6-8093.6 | 12.1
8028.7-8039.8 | 12.46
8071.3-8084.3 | 12.15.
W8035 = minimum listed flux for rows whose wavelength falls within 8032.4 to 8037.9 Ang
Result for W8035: 12.4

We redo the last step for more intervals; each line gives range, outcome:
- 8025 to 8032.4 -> 12.33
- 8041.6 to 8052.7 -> 12.13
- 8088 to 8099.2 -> 11.96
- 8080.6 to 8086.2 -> 12.08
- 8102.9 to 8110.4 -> 12.09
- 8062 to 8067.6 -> 12.27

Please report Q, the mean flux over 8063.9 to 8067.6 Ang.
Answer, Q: 12.3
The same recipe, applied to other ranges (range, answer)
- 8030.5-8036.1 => 12.4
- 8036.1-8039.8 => 12.4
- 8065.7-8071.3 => 12.2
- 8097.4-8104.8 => 12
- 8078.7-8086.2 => 12.1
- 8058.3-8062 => 12.3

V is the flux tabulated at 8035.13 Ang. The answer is 12.44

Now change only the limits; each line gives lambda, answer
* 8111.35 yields 12.28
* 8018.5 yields 12.32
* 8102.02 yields 12.01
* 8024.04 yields 12.32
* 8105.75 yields 12.17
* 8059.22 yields 12.25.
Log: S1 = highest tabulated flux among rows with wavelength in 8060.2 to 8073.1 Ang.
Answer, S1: 12.31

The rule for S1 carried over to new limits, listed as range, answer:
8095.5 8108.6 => 12.24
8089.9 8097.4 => 12.07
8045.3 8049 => 12.27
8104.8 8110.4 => 12.28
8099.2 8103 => 12.01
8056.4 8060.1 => 12.25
